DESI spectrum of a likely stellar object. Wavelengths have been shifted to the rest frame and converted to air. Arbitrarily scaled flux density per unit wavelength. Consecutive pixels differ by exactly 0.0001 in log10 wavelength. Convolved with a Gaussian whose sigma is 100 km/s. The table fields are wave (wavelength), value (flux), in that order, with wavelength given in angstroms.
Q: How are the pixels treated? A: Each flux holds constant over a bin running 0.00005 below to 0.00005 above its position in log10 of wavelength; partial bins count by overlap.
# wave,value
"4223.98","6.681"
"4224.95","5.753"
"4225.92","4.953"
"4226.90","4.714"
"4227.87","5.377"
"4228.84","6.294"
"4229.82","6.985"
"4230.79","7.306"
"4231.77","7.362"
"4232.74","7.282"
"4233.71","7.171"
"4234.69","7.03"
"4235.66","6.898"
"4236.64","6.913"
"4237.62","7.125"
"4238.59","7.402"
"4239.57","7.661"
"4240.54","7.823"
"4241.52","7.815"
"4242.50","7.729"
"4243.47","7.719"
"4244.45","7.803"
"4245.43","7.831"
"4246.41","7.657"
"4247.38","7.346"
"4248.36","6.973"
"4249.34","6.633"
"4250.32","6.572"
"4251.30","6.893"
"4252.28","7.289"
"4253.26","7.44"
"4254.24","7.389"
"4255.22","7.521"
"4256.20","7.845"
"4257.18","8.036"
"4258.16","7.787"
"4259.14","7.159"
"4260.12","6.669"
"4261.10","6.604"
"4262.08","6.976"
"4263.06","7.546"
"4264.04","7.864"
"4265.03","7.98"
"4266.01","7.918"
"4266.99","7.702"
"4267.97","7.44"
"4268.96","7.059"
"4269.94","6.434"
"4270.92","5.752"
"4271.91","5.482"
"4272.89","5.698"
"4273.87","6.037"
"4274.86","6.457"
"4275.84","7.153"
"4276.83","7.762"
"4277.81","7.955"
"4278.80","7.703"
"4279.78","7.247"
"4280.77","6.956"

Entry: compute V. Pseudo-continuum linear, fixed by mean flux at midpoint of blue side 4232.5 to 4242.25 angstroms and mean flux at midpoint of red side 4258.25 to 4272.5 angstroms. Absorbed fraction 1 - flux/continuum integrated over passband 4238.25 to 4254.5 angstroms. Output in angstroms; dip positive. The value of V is -0.39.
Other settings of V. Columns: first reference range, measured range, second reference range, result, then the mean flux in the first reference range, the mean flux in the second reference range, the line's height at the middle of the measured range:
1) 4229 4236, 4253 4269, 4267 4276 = -2.1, 7.11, 6.43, 6.62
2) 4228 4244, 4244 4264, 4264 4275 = -0.9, 7.24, 6.78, 7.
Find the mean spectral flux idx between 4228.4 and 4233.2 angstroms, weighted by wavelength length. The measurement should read 7.05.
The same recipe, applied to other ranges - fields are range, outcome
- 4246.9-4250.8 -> 6.87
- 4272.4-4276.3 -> 6.34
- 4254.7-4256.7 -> 7.68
